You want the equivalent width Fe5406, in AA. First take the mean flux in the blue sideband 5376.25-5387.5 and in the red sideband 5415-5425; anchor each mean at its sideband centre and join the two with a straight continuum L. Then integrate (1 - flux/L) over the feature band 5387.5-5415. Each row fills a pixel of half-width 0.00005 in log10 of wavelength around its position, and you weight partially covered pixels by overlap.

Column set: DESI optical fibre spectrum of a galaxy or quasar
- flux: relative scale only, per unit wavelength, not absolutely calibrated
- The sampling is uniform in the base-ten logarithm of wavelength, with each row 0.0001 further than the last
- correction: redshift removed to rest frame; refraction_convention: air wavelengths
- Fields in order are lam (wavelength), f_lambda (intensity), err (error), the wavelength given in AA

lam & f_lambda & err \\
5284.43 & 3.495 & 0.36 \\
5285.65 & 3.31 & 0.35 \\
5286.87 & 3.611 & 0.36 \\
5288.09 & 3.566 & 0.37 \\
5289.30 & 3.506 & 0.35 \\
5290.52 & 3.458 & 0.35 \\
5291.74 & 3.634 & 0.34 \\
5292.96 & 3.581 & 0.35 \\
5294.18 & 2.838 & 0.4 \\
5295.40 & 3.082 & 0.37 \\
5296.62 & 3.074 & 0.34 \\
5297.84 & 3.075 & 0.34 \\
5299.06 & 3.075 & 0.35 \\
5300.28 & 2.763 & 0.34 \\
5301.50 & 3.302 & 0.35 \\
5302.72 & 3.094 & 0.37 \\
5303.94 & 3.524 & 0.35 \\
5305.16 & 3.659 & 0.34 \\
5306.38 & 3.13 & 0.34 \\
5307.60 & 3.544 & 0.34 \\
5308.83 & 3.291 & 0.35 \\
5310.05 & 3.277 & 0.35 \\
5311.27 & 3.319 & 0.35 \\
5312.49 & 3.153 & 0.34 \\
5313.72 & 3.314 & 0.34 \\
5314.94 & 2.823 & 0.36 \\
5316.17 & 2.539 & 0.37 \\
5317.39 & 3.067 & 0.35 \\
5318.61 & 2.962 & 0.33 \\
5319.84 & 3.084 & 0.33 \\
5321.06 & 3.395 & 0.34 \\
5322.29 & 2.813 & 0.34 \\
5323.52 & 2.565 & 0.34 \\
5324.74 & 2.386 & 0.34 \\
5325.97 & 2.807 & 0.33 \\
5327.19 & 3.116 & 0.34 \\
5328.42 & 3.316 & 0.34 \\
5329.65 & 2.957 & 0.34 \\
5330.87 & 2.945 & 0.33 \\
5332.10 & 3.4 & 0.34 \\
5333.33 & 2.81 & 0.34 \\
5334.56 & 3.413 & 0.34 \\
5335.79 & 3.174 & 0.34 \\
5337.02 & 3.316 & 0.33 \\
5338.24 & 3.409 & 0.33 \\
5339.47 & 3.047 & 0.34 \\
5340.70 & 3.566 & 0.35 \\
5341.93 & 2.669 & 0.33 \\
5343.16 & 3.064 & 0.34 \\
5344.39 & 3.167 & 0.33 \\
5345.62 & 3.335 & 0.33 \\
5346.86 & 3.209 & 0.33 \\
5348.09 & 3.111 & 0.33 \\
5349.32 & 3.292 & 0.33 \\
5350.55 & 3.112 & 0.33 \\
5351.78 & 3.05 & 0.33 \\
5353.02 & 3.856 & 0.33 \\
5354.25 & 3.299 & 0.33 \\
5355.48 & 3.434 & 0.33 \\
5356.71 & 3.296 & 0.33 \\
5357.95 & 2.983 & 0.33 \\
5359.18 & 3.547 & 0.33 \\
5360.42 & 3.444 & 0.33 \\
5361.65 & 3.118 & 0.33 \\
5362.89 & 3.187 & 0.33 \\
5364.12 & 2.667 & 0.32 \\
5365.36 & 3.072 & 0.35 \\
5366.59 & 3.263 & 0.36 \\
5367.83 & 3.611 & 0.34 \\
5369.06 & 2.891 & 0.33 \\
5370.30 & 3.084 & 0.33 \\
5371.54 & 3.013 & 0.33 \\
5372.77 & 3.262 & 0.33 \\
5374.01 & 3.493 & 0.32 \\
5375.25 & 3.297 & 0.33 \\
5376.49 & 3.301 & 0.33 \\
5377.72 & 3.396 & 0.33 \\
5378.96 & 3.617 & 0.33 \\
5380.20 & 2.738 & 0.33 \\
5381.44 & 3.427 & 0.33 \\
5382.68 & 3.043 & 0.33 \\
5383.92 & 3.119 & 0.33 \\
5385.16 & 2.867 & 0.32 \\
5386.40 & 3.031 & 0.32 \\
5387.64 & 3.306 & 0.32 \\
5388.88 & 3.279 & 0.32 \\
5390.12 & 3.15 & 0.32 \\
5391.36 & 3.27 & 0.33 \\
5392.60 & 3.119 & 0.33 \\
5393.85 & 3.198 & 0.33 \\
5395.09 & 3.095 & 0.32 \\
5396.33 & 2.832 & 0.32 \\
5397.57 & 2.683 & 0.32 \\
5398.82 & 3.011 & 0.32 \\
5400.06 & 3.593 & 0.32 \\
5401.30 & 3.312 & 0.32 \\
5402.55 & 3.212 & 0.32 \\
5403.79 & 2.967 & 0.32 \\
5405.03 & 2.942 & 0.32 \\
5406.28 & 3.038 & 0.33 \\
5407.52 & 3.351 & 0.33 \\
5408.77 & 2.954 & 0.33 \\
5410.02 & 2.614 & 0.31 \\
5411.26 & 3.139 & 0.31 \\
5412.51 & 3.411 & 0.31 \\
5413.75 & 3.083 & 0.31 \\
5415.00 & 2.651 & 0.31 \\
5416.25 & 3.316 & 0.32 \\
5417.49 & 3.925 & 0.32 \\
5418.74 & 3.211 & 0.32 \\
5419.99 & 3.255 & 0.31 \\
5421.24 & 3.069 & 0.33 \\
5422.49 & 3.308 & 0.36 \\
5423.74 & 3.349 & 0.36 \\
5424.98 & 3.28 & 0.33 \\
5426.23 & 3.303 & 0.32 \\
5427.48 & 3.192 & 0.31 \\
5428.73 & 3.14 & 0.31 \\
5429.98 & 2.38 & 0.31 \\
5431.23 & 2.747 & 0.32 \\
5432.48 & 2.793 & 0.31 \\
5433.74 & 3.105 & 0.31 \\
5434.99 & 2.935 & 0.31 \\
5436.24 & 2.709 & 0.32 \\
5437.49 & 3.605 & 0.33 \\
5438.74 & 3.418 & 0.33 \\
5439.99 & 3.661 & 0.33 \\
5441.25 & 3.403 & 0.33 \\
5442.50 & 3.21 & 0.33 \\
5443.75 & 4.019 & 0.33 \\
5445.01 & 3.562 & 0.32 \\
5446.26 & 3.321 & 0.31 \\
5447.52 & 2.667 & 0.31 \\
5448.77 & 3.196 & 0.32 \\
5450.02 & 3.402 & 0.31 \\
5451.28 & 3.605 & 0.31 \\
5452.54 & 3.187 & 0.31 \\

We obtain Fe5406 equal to 1.1 AA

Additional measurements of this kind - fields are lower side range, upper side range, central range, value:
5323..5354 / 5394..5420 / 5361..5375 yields -0.1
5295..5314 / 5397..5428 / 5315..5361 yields 1.1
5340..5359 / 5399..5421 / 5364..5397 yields 0.3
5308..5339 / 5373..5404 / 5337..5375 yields -1.2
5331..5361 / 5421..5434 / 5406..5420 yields -0.3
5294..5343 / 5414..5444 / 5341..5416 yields -0.2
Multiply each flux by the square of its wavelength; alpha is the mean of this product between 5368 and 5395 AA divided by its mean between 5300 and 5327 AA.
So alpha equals 1.1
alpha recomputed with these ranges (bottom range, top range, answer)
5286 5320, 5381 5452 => 1.02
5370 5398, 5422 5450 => 1.03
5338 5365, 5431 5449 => 1.04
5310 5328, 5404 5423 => 1.10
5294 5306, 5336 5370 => 1.04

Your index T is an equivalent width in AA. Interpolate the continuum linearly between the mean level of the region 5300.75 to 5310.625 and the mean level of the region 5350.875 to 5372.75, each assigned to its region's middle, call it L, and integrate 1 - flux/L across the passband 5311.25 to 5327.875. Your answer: 1.9 AA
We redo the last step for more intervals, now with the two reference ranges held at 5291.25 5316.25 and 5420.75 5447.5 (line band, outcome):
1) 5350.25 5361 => -0.5 AA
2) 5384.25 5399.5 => 0.6 AA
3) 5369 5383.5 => -0.1 AA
